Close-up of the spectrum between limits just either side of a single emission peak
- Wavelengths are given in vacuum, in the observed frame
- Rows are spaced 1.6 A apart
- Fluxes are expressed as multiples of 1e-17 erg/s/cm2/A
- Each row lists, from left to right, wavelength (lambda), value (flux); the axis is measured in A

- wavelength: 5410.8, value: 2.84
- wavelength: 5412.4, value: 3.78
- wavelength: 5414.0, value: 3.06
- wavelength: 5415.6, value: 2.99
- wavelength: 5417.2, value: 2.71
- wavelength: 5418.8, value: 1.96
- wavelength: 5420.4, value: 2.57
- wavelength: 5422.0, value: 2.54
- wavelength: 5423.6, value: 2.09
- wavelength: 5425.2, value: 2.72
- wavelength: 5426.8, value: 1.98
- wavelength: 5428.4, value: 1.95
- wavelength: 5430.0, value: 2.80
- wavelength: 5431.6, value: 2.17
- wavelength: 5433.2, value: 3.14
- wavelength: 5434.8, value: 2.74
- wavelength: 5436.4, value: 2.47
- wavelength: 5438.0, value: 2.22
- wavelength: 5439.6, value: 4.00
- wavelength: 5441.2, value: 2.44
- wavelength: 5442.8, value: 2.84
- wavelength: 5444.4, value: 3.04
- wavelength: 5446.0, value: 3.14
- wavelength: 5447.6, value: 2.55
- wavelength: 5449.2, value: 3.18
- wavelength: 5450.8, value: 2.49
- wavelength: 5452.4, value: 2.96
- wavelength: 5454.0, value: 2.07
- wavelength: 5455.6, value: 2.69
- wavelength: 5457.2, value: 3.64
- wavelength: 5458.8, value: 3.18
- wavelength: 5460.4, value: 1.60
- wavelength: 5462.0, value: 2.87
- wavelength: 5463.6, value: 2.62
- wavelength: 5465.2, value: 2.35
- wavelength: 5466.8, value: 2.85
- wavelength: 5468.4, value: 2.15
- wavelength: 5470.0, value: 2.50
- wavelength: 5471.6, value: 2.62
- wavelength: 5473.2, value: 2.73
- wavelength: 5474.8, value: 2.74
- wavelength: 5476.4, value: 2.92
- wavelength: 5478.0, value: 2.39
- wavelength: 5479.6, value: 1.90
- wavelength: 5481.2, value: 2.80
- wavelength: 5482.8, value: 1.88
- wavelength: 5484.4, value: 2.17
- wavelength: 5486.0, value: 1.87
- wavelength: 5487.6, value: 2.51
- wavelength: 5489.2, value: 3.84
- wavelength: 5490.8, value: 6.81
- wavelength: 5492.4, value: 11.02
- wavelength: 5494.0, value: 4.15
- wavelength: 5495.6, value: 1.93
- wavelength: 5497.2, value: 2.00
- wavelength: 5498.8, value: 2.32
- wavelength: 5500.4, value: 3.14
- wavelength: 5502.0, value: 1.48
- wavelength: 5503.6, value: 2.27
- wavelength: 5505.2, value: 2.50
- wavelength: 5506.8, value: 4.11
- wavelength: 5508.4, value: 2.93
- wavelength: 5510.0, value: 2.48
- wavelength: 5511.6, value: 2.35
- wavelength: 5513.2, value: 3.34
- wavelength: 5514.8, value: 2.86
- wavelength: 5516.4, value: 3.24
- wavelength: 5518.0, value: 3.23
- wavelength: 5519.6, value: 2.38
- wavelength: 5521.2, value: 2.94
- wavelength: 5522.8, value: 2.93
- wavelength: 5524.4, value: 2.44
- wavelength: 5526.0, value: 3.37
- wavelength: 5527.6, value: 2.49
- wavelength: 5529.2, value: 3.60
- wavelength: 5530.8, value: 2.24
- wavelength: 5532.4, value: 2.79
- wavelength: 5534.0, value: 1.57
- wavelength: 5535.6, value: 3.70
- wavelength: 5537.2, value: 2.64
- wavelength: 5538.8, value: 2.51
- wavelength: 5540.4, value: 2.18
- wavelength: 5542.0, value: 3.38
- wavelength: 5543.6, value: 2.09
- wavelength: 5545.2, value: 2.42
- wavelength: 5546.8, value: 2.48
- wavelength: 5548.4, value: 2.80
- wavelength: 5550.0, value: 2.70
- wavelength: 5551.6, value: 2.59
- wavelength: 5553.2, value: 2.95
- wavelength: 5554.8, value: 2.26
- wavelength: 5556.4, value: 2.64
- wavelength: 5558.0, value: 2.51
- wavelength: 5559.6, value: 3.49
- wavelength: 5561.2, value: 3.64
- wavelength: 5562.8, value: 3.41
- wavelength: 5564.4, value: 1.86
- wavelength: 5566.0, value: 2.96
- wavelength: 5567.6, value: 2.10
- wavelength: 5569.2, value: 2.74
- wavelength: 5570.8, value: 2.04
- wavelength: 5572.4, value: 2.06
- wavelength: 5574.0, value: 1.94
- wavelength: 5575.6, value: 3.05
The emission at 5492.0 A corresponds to Hgamma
